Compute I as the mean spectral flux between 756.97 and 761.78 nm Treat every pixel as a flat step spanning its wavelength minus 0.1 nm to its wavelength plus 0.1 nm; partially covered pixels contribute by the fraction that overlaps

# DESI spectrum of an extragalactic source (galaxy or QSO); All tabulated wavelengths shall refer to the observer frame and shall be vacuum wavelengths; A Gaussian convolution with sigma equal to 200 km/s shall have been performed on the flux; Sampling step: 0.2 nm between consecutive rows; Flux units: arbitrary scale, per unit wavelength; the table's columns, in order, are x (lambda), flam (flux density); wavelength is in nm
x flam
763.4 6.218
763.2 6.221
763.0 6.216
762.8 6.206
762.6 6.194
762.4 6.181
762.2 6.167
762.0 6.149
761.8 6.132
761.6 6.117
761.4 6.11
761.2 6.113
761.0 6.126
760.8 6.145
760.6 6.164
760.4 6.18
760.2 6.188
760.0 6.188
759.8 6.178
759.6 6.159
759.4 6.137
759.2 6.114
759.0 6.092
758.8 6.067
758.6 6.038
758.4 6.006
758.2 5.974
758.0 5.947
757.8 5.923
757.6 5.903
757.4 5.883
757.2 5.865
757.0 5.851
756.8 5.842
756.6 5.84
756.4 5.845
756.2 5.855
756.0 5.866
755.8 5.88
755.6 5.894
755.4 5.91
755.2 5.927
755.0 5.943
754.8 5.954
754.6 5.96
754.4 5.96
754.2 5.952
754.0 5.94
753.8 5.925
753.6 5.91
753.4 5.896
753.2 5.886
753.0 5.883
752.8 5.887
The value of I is 6.07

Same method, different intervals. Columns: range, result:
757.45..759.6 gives 6.02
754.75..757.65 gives 5.88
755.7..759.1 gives 5.92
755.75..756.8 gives 5.85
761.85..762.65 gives 6.17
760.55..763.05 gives 6.15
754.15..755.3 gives 5.95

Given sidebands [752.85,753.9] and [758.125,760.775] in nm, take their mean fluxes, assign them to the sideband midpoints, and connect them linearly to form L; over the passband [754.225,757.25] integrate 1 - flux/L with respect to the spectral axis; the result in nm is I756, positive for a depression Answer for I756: 0.04 nm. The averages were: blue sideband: 5.9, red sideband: 6.12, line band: 5.89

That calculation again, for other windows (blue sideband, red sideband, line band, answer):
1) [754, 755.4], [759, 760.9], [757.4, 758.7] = 0.026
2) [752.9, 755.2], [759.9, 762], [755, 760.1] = 0.061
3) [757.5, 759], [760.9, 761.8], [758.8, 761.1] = -0.034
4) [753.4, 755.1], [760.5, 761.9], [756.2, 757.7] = 0.038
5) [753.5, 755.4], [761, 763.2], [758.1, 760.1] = -0.007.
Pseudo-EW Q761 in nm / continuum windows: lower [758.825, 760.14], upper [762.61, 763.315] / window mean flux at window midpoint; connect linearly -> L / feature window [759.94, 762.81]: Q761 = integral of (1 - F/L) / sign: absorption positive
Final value 0.01 nm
